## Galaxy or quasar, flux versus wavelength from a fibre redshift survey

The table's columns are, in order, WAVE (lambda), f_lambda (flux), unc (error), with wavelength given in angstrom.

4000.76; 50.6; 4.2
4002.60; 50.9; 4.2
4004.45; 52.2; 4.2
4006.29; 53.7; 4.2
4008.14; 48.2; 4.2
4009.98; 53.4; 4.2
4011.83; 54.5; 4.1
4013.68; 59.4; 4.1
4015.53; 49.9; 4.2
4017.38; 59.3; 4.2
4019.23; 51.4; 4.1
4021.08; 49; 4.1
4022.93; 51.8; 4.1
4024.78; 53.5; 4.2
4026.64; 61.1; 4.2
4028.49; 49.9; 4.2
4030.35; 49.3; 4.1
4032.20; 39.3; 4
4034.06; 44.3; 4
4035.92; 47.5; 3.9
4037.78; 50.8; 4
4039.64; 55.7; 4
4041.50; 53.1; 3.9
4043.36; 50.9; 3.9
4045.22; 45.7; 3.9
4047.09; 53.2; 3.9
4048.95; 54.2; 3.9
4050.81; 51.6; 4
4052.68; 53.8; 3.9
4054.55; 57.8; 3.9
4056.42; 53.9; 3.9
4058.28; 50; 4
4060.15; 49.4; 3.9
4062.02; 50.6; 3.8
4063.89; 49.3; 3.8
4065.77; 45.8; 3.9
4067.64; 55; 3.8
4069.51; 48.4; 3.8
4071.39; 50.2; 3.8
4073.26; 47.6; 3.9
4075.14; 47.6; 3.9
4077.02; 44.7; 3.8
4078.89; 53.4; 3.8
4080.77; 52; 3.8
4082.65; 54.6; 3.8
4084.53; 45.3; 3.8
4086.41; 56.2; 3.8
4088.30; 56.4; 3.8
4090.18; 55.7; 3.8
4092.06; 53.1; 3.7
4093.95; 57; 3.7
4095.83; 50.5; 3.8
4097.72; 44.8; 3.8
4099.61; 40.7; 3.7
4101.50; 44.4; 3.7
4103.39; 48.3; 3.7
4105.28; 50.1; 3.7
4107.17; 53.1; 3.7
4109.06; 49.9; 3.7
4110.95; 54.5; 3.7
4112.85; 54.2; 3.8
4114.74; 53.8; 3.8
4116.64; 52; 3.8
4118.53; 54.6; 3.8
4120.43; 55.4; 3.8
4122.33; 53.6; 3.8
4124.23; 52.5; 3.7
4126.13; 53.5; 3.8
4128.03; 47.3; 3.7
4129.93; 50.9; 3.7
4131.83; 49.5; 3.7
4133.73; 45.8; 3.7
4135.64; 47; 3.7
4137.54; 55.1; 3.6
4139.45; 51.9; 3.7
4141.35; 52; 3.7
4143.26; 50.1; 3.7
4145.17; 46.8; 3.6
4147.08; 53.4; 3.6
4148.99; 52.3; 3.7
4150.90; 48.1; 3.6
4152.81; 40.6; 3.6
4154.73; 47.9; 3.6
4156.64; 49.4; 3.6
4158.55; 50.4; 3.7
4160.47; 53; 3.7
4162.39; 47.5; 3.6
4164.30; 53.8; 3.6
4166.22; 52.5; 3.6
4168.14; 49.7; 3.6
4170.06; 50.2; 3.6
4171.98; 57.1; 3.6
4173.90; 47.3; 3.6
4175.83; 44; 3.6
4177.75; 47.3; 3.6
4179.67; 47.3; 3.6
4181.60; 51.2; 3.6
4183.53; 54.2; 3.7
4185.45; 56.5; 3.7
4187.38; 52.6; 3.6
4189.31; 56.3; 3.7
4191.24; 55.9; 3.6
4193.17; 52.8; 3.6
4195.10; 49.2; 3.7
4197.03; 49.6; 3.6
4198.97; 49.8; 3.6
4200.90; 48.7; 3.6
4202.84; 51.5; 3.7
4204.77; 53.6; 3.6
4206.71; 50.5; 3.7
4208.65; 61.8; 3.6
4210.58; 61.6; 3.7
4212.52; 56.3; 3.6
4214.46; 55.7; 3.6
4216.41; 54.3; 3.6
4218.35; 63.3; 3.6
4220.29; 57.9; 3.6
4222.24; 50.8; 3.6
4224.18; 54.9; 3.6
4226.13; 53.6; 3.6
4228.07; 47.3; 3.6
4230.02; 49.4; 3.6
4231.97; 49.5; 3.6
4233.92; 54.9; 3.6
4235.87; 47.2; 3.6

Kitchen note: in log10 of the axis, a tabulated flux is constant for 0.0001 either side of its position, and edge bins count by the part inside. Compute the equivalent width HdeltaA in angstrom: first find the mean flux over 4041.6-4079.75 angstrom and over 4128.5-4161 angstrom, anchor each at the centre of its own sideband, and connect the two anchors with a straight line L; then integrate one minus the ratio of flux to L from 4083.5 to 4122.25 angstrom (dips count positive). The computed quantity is -1.1 angstrom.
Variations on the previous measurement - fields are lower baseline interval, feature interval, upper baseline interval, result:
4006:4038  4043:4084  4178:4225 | 0.91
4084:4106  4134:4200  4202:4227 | 3.72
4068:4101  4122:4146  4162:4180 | -0.14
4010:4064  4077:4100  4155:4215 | 0.13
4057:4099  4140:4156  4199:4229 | 1.14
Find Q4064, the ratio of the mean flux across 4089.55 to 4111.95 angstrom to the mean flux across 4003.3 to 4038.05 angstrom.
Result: 0.97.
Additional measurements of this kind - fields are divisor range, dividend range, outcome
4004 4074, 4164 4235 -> 1.03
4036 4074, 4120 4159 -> 0.98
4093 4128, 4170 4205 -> 1.00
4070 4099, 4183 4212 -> 1.05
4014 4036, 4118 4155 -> 0.99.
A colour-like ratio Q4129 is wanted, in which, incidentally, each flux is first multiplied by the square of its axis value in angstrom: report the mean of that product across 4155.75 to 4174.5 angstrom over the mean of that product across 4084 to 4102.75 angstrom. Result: 1.1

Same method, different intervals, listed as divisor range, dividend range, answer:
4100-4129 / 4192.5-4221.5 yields 1.10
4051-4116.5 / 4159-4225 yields 1.09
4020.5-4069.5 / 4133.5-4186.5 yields 1.04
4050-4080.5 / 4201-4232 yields 1.16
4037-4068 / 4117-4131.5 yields 1.05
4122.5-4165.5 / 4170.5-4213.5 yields 1.07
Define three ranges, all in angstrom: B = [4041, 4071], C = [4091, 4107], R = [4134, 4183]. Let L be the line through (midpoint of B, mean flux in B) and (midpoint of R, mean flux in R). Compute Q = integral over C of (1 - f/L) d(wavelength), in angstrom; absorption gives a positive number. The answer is 0.6 angstrom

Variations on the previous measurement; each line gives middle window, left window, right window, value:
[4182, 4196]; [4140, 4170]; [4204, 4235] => -0.4 angstrom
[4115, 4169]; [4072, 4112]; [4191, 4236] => 1.1 angstrom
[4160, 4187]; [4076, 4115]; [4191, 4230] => 1.1 angstrom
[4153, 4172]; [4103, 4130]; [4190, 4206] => 0.5 angstrom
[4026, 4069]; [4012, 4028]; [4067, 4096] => 1.8 angstrom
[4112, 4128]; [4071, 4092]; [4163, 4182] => -0.8 angstrom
